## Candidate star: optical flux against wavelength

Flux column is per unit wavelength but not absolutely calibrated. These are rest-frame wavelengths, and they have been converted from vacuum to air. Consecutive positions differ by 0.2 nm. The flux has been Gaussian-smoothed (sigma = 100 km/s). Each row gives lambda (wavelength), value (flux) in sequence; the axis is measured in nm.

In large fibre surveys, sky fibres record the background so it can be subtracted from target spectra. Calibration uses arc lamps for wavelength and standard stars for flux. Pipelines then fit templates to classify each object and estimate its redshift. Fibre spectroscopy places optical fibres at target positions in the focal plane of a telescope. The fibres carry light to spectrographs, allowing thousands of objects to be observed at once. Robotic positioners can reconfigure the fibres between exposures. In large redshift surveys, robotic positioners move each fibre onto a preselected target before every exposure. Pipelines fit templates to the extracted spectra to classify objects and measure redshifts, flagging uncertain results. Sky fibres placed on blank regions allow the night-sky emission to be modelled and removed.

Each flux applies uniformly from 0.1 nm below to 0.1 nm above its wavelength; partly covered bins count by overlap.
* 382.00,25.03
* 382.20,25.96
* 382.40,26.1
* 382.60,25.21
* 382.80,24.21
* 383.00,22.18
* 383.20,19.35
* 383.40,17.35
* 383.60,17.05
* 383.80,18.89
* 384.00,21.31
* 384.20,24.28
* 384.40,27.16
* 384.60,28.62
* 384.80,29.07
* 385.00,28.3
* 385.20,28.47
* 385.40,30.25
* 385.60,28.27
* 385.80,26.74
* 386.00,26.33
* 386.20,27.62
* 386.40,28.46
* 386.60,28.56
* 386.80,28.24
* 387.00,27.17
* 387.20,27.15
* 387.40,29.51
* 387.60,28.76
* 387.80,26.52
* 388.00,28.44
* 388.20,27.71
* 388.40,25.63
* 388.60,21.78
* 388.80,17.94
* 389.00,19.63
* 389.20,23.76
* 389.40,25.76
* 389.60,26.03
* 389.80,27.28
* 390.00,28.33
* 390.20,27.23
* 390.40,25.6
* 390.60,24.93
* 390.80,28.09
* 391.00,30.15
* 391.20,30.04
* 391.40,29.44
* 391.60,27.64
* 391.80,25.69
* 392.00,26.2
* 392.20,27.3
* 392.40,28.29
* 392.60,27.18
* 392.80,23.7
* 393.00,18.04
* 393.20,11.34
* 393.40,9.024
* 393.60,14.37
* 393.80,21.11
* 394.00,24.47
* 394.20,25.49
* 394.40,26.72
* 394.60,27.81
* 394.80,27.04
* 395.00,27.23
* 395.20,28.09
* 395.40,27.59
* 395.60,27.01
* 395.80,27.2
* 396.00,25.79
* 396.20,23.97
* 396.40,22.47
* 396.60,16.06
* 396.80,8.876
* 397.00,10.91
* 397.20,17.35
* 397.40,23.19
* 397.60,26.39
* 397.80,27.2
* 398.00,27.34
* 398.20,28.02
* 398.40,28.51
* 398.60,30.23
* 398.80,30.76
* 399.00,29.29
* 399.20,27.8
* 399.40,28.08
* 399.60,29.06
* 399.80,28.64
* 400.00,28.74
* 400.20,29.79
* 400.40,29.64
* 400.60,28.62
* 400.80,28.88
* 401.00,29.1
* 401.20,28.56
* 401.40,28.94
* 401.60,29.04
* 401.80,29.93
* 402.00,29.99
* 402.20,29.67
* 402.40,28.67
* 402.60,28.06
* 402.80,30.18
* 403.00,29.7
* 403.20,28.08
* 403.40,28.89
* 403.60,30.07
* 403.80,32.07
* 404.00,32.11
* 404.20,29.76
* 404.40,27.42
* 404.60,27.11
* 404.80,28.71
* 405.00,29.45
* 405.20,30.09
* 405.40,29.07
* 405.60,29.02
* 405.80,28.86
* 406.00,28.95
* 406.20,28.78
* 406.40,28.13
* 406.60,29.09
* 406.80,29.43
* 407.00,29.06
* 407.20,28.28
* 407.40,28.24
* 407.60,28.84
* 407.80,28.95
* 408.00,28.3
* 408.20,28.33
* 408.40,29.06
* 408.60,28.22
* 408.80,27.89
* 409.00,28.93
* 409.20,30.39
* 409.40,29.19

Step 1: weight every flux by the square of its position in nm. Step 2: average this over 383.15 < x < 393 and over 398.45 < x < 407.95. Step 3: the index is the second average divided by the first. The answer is 1.2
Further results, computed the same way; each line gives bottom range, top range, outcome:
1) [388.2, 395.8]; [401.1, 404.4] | 1.26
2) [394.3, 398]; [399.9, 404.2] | 1.29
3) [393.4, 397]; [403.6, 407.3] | 1.35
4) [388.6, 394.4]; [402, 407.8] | 1.30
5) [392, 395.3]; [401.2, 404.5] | 1.34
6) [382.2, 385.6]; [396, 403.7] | 1.19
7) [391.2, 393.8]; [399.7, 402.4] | 1.35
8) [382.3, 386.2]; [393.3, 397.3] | 0.94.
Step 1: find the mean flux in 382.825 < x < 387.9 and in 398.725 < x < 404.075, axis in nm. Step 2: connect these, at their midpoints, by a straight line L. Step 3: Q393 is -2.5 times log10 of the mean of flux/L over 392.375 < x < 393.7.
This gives 0.44 mag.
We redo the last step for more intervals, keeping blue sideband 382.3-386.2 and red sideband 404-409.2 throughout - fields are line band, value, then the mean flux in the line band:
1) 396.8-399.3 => 0.10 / 24.9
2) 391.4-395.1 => 0.13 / 23.4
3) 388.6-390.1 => 0.08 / 23.9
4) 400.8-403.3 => -0.04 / 29.1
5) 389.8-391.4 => -0.08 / 27.8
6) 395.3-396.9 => 0.20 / 22.4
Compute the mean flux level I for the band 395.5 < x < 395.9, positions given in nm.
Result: 27.1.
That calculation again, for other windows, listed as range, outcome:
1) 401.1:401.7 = 28.8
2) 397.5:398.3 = 27.2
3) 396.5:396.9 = 12.5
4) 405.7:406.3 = 28.9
